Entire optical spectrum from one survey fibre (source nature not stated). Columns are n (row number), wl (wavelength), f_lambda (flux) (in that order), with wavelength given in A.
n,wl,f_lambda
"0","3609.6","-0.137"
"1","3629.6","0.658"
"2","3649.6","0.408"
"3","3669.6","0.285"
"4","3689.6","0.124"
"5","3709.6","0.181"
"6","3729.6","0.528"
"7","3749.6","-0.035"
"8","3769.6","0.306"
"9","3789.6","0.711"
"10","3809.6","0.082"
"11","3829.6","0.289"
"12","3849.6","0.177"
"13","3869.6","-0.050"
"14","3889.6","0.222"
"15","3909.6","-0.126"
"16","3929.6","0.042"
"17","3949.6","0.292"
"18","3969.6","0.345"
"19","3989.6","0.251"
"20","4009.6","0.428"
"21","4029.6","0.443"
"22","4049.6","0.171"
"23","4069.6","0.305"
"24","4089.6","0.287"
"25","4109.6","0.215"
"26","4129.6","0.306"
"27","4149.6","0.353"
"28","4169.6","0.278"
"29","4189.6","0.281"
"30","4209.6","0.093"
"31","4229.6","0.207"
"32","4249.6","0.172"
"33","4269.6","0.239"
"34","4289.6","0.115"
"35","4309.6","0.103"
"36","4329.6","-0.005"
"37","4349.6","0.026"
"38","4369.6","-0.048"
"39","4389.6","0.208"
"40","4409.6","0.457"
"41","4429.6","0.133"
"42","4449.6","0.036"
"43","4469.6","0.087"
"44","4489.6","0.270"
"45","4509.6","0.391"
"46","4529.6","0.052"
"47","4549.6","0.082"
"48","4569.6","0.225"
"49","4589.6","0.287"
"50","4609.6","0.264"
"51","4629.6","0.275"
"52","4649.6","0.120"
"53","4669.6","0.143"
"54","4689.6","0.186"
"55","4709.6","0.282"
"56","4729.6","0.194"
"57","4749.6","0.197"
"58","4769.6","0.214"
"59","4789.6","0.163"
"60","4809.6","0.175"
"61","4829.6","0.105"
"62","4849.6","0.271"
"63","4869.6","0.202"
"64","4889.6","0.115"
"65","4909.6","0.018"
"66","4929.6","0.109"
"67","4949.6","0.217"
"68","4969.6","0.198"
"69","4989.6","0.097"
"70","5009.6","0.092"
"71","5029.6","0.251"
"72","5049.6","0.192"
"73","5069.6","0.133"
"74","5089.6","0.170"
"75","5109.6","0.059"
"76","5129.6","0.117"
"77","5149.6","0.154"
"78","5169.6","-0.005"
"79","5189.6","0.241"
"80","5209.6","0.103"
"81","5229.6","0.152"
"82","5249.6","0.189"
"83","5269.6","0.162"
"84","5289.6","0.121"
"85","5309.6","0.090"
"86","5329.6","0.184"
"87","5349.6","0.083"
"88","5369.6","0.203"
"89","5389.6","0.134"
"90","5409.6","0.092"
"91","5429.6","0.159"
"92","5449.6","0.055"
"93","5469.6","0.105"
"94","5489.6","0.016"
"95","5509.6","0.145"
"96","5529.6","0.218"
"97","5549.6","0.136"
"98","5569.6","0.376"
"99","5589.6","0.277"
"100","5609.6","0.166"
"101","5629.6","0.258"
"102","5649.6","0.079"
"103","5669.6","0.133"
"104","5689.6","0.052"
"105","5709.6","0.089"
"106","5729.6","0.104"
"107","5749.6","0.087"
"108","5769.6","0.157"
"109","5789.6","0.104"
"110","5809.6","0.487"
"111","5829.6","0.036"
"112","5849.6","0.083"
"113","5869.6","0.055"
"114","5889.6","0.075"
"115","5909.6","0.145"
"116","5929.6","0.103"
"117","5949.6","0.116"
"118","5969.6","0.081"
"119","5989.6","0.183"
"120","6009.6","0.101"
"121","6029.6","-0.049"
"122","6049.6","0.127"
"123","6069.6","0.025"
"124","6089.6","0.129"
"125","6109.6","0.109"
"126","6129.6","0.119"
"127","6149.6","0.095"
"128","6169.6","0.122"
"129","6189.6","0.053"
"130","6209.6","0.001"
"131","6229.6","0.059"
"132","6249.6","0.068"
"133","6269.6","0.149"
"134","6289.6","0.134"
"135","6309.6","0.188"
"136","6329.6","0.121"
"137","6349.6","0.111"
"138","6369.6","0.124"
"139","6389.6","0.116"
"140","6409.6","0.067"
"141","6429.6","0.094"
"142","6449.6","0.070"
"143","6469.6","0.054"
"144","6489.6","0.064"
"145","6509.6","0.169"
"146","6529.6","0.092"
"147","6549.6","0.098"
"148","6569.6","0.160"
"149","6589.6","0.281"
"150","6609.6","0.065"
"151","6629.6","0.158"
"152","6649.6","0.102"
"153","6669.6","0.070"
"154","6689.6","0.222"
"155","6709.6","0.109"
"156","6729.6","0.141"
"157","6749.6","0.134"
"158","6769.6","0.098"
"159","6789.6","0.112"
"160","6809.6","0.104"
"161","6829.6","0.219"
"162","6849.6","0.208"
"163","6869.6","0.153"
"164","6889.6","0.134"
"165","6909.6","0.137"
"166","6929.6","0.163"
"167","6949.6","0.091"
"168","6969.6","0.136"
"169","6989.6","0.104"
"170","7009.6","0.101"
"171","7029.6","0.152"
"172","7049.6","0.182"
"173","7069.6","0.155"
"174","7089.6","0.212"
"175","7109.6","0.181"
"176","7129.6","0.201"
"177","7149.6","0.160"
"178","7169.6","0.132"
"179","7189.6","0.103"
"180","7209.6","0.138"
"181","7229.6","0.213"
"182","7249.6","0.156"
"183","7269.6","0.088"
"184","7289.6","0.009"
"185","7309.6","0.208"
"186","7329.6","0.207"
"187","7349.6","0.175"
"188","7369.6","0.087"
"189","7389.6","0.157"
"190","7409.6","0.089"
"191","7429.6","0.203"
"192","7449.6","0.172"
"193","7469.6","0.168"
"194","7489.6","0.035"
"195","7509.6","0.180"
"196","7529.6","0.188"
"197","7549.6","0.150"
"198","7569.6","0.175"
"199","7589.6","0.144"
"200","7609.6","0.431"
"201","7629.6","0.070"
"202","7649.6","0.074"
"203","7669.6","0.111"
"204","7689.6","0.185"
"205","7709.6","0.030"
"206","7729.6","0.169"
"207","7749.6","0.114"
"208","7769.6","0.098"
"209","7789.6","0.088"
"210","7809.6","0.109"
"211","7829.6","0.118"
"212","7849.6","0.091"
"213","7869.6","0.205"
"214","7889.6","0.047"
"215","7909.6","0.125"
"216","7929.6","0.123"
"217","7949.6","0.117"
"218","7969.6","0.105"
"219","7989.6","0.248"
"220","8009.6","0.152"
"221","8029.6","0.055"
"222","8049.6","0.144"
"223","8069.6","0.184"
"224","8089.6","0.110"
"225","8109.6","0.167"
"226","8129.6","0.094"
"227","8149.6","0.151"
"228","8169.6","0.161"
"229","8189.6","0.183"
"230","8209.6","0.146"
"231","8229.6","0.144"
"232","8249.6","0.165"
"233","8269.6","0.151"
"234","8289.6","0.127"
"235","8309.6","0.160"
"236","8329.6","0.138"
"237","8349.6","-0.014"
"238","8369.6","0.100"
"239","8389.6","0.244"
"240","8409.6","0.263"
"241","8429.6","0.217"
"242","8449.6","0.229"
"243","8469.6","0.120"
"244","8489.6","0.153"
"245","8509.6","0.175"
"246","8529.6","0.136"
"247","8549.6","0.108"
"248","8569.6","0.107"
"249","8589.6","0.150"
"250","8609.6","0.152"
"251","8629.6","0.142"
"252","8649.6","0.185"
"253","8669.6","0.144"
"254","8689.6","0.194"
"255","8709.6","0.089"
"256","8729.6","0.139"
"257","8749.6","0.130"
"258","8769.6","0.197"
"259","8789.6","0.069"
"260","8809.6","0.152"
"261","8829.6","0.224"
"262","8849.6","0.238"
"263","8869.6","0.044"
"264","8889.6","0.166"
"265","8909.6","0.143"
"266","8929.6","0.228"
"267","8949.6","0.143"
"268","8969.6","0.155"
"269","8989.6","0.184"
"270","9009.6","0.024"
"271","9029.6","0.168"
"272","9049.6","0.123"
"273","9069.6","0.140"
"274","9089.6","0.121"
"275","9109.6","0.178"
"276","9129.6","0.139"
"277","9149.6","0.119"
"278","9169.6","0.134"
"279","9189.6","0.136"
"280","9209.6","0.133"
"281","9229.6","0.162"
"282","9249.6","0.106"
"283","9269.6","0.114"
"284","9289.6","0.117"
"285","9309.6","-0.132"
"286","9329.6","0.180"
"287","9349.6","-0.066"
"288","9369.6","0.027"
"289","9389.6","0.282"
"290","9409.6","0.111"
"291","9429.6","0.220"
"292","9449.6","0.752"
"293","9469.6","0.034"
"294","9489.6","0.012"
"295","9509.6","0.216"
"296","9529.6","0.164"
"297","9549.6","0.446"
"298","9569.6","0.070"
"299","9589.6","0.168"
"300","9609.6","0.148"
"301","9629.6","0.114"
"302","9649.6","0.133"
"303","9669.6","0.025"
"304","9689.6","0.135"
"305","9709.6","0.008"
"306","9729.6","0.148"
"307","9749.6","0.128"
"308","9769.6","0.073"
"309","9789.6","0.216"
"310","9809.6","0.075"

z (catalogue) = 0.769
